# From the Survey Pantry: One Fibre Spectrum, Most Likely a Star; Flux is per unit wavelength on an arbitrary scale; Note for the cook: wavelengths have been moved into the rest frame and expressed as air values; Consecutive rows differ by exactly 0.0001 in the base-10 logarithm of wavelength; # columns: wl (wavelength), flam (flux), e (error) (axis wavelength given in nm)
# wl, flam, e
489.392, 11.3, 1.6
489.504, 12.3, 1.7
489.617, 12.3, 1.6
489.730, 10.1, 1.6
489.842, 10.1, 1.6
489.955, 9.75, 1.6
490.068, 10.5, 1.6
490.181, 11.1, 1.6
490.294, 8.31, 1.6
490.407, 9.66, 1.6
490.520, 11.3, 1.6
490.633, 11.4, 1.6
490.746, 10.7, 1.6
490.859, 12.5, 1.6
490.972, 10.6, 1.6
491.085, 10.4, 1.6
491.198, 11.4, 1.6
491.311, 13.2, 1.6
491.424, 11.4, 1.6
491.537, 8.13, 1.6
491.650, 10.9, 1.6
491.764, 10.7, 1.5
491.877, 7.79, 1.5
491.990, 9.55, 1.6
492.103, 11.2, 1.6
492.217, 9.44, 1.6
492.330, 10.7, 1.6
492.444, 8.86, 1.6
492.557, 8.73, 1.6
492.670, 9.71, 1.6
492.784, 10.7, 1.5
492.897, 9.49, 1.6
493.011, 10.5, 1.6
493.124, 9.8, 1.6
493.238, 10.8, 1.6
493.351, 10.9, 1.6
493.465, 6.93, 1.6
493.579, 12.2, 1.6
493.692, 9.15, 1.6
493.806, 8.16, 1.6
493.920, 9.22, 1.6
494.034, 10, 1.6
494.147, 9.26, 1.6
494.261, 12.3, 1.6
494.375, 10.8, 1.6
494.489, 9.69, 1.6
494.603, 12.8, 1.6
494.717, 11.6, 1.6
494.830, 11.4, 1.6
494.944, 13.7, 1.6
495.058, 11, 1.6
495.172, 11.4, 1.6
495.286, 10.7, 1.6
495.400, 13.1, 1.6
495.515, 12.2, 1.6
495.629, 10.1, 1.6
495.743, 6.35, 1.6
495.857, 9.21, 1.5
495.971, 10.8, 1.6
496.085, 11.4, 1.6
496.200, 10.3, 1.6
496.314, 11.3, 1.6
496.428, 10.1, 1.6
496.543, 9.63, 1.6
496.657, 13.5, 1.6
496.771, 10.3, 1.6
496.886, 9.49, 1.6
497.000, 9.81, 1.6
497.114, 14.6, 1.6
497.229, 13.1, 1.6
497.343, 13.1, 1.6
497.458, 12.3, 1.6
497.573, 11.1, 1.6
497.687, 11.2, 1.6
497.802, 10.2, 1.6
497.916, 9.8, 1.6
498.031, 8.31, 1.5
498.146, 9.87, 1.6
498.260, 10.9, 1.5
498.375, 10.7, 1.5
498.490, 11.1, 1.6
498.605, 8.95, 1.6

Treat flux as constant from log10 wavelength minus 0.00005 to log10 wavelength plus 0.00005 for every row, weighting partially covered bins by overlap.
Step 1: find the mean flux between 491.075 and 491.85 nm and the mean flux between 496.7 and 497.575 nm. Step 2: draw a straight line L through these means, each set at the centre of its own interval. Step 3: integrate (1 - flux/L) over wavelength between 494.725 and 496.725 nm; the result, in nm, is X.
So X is 0.10 nm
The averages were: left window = 10.8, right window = 11.8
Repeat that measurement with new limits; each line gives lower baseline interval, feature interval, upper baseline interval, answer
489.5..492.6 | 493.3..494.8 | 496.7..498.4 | 0.06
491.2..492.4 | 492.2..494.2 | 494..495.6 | 0.21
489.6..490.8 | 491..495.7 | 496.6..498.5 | 0.11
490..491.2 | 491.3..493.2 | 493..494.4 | 0.06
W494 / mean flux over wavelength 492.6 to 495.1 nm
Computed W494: 10.4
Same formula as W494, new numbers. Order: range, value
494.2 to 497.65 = 11.2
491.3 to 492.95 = 9.95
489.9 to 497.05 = 10.4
